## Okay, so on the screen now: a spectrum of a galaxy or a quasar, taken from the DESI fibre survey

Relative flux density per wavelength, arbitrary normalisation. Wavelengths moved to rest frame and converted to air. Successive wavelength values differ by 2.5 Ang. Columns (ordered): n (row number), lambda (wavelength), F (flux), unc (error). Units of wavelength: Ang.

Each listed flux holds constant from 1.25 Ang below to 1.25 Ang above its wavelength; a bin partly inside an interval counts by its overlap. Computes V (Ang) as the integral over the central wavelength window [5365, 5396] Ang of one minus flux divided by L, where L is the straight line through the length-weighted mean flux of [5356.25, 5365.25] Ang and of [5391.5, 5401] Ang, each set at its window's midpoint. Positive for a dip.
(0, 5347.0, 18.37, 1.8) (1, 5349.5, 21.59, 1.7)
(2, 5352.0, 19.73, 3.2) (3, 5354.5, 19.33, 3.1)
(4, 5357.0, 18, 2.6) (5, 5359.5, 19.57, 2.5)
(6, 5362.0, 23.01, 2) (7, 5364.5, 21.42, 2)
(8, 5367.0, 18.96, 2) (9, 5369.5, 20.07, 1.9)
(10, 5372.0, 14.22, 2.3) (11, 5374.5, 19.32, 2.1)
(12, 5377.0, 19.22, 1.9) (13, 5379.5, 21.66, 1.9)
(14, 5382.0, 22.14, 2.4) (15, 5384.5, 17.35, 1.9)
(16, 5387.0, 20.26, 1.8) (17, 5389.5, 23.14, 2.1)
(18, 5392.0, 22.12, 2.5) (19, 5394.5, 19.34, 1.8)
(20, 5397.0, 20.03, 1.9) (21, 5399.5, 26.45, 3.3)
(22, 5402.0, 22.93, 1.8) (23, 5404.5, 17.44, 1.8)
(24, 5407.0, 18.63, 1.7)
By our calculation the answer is 2.2 Ang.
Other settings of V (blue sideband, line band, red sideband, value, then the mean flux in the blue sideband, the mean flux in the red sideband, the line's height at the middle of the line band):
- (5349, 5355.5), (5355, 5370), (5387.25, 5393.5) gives 0.4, 20.1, 22.1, 20.6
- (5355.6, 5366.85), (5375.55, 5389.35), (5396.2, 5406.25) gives 0.4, 20.3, 21.6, 21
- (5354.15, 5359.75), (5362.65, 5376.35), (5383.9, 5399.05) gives 0.4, 18.8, 20.8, 19.5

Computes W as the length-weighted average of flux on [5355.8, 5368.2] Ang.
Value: 20.2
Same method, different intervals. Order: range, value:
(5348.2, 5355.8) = 20.2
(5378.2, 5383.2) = 21.9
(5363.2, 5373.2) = 18.7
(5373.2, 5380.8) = 20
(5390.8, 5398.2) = 20.5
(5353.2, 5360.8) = 19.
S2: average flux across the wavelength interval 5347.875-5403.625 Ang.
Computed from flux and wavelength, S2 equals 20.4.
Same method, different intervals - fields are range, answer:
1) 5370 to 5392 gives 19.8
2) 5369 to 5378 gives 18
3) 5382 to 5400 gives 21.1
